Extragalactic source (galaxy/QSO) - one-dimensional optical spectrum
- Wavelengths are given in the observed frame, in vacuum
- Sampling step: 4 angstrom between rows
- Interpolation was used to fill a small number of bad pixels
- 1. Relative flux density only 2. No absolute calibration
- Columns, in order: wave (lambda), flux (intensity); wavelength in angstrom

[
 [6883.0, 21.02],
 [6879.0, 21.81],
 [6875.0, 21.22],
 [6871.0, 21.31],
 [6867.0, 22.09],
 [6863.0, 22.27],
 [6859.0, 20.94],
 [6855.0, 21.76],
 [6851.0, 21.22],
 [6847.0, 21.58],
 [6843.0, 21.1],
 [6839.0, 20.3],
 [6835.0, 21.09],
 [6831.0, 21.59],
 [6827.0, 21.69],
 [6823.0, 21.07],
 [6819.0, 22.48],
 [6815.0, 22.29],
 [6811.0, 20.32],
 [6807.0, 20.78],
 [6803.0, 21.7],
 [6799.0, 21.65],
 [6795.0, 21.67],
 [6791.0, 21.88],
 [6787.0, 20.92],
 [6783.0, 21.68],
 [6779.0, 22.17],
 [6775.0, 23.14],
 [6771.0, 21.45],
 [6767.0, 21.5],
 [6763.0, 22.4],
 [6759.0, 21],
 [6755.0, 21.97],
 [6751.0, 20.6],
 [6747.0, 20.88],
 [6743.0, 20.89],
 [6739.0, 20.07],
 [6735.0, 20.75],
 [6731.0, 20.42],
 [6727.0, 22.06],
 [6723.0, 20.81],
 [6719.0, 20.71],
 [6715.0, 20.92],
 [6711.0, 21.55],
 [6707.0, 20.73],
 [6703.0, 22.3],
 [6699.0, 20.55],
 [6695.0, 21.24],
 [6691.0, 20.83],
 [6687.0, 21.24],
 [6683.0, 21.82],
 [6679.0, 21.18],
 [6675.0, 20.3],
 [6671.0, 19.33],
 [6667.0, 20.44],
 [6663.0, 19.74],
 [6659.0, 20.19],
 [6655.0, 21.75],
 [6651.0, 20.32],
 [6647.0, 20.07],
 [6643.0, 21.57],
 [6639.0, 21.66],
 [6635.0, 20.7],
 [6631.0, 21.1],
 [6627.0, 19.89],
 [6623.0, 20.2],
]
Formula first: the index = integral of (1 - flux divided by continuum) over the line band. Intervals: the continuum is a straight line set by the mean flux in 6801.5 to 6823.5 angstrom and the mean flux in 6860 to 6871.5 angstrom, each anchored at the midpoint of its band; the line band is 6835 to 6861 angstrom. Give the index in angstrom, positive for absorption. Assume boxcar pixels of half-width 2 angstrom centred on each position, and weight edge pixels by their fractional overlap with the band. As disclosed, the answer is 0.7 angstrom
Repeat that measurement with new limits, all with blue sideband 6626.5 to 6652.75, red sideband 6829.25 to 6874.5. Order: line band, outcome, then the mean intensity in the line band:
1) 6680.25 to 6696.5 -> -0.26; 21.3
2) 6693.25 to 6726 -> -0.20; 21.1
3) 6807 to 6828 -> -0.20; 21.5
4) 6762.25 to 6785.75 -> -0.92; 22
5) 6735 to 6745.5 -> 0.26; 20.6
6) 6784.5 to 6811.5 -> -0.13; 21.3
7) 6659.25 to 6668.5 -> 0.35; 20.1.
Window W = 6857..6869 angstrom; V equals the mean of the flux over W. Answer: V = 21.8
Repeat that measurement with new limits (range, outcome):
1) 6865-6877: 21.5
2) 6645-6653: 20.2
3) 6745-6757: 21.2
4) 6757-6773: 21.6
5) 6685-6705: 21.2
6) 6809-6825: 21.5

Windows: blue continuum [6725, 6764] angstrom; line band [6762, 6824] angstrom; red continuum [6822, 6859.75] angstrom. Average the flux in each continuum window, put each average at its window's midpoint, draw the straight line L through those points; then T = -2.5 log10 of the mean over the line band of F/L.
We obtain -0.03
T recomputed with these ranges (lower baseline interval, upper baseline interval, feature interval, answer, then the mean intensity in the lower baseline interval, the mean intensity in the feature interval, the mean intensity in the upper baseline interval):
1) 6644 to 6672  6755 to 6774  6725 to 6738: 0.01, 20.3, 21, 21.7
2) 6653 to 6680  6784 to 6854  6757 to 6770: -0.03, 20.4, 21.6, 21.4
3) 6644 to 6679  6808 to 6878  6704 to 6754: -0.01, 20.4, 20.9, 21.4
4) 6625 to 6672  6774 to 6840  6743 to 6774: -0.01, 20.6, 21.4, 21.5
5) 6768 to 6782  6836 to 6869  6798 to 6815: 0.03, 22.2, 21.2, 21.4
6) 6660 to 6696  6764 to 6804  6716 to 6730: 0.00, 20.7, 21.1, 21.8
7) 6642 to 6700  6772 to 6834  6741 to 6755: 0.02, 20.7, 21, 21.7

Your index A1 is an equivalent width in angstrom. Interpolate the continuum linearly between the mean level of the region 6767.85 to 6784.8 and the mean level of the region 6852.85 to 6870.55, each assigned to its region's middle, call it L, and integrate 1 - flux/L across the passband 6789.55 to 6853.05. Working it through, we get 1.4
